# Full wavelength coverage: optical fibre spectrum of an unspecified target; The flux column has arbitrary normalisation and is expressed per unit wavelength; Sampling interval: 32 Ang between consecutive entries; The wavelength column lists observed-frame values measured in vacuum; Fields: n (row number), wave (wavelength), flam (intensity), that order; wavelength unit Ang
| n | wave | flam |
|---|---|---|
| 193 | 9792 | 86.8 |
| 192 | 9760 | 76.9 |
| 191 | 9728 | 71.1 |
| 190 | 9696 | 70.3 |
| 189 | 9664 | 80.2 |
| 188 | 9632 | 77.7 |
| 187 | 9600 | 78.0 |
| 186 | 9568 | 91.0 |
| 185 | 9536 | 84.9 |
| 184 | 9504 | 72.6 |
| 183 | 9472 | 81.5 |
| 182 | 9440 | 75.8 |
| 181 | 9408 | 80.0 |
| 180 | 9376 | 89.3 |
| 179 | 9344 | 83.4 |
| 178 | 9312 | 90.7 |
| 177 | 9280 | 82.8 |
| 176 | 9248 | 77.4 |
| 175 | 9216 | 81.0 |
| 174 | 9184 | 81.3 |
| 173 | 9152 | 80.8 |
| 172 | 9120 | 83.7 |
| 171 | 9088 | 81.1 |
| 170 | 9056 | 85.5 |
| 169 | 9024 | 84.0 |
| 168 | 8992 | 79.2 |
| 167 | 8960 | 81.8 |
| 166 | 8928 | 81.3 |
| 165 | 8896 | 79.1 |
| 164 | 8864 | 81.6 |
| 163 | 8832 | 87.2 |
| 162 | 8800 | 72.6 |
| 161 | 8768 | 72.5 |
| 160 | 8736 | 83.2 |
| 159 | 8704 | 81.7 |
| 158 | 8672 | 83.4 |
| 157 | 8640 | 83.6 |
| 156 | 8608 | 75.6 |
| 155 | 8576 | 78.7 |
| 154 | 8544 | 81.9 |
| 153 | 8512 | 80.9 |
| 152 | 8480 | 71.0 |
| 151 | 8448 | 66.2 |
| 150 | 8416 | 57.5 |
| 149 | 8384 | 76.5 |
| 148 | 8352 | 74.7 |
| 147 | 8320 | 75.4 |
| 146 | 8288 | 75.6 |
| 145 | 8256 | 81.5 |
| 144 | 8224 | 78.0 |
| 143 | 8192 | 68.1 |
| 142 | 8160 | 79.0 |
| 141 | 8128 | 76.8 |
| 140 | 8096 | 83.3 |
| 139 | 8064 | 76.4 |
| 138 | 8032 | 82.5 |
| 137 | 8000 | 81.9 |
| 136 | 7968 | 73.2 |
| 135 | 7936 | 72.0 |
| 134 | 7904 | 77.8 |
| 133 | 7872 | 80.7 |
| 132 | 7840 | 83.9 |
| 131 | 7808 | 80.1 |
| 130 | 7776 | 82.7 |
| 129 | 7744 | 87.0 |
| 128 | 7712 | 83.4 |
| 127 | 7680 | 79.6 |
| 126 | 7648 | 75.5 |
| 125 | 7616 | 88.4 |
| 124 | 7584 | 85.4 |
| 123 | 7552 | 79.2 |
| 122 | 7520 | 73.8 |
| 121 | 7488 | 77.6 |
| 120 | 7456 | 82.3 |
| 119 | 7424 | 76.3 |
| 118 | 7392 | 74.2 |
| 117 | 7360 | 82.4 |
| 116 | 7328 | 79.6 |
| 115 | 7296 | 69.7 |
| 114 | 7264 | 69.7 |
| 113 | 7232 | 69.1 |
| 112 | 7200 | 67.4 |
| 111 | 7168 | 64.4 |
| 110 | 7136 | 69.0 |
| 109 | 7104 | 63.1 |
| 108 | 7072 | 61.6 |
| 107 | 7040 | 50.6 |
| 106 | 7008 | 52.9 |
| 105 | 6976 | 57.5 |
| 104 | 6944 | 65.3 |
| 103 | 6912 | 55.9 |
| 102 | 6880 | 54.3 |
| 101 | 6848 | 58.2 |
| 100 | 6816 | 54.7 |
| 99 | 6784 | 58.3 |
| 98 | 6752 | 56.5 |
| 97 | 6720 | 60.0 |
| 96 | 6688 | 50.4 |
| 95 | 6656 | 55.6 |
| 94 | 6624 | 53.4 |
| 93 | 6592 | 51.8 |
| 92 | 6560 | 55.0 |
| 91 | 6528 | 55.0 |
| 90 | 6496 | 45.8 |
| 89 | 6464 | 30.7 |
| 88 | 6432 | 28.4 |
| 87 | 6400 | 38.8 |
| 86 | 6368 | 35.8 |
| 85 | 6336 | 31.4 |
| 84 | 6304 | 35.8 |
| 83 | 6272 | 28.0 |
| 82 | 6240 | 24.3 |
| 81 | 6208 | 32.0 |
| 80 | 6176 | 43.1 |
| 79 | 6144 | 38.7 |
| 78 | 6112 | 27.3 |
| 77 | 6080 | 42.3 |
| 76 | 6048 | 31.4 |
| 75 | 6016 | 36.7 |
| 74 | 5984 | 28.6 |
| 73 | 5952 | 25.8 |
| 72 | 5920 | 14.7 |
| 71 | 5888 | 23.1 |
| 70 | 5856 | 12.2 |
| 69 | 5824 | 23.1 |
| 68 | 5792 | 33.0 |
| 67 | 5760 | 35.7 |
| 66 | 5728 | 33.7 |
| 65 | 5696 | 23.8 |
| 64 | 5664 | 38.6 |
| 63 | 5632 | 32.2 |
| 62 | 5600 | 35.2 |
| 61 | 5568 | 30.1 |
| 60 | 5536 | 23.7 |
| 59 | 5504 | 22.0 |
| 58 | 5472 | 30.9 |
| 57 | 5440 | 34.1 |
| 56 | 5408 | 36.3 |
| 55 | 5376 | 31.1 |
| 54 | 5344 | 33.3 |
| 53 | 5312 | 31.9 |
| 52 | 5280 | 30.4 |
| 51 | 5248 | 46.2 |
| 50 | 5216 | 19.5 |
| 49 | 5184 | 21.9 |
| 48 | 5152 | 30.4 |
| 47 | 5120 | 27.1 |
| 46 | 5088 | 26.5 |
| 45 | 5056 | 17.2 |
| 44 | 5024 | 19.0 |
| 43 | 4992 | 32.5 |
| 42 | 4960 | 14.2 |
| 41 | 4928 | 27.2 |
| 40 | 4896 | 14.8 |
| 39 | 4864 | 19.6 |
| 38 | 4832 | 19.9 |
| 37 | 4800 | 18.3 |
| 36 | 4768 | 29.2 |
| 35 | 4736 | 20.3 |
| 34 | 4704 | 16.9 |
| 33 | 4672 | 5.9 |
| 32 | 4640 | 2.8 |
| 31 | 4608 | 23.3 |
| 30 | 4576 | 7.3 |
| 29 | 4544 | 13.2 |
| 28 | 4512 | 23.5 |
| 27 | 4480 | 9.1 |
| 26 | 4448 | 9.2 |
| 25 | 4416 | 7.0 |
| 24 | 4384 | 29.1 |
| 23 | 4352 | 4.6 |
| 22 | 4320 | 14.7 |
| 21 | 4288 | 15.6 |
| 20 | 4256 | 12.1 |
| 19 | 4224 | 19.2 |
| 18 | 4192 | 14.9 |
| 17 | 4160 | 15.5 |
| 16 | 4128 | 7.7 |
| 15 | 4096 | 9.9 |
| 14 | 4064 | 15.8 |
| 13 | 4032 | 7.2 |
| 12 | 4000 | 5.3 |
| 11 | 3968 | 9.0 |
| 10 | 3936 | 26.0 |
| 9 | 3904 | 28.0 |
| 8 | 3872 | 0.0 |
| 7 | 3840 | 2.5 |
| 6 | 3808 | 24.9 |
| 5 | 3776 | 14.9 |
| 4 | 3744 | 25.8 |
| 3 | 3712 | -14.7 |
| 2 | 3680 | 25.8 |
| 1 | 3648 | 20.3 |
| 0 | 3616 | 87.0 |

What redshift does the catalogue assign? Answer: 0.63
